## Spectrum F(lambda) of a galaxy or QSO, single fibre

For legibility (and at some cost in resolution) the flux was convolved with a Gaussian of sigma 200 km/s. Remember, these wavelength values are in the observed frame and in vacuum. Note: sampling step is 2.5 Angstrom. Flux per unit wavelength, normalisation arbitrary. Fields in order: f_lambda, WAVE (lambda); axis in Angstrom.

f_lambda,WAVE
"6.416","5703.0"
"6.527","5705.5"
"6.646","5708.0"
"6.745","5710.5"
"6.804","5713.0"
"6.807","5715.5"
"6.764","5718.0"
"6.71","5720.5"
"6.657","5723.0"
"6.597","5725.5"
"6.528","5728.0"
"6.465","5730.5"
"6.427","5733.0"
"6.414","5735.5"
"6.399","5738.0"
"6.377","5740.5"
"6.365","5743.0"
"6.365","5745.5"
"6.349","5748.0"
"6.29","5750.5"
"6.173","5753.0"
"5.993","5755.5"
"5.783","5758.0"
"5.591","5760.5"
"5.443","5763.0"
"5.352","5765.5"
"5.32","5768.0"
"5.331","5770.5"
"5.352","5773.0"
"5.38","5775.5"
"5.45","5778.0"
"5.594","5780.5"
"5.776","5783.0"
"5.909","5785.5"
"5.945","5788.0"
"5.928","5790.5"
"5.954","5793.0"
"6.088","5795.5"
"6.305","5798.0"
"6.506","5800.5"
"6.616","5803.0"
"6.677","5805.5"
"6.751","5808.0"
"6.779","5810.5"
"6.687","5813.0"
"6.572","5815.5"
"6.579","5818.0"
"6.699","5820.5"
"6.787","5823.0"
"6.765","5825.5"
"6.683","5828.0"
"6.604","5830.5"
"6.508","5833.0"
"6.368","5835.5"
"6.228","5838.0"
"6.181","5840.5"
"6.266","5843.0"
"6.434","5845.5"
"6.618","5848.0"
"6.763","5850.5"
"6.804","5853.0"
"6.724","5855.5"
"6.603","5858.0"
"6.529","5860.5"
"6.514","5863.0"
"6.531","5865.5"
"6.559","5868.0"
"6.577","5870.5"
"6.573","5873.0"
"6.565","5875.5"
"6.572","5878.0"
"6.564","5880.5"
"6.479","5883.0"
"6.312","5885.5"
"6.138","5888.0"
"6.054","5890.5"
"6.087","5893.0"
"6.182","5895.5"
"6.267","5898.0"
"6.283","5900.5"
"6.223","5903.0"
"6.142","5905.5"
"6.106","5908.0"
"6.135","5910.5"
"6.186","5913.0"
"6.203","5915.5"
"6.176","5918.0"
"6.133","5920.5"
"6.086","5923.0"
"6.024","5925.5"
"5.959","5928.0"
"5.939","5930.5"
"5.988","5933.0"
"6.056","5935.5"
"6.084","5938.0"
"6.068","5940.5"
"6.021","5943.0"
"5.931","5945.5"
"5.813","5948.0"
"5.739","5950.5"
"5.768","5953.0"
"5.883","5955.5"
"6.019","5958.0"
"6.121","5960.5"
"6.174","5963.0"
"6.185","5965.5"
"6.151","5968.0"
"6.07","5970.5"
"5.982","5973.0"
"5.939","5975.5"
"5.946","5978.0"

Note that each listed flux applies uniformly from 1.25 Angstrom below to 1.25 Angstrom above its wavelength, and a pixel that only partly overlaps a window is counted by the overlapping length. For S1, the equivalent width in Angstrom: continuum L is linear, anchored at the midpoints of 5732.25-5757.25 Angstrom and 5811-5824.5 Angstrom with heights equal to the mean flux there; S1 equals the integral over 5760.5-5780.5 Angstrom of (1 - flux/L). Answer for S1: 3.2 Angstrom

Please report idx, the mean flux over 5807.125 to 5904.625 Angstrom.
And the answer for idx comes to 6.5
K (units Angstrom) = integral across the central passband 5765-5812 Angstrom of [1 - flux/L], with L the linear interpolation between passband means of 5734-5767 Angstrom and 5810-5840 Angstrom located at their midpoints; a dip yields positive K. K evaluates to 2.80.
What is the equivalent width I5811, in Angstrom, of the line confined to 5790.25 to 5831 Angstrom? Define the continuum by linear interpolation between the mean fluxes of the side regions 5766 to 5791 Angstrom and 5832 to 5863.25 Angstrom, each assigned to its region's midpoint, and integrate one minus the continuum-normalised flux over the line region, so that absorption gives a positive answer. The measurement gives -3.60 Angstrom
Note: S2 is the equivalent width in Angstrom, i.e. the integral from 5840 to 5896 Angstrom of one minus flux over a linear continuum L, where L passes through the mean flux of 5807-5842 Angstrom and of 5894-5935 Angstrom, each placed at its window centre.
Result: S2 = -0.95 Angstrom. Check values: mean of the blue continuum 6.58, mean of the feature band 6.47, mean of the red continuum 6.13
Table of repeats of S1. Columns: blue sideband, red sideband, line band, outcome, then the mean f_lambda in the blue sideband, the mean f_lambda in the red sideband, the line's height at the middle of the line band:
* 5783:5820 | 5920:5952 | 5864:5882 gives -1.2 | 6.36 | 5.98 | 6.16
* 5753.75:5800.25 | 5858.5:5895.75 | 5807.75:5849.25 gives -3.3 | 5.72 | 6.43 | 6.08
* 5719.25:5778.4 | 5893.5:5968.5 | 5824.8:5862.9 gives -3.0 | 6.05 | 6.07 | 6.06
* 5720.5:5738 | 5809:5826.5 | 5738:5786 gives 5.6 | 6.52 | 6.7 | 6.59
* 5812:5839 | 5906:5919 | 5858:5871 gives -0.3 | 6.59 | 6.16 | 6.4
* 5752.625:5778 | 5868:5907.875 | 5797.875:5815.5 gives -2.5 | 5.55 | 6.34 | 5.81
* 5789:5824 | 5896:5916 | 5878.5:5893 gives -0.1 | 6.49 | 6.19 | 6.25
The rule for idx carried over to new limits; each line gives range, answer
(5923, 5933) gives 5.99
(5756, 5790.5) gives 5.58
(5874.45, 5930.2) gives 6.22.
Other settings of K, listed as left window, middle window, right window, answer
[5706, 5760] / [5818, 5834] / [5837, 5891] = -0.5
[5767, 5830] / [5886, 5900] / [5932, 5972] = -0.2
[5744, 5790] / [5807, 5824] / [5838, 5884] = -1.5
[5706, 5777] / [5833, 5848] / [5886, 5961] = -0.5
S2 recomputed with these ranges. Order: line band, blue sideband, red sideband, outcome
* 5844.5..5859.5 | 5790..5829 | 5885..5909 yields -0.7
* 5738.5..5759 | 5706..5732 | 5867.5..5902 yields 1.2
